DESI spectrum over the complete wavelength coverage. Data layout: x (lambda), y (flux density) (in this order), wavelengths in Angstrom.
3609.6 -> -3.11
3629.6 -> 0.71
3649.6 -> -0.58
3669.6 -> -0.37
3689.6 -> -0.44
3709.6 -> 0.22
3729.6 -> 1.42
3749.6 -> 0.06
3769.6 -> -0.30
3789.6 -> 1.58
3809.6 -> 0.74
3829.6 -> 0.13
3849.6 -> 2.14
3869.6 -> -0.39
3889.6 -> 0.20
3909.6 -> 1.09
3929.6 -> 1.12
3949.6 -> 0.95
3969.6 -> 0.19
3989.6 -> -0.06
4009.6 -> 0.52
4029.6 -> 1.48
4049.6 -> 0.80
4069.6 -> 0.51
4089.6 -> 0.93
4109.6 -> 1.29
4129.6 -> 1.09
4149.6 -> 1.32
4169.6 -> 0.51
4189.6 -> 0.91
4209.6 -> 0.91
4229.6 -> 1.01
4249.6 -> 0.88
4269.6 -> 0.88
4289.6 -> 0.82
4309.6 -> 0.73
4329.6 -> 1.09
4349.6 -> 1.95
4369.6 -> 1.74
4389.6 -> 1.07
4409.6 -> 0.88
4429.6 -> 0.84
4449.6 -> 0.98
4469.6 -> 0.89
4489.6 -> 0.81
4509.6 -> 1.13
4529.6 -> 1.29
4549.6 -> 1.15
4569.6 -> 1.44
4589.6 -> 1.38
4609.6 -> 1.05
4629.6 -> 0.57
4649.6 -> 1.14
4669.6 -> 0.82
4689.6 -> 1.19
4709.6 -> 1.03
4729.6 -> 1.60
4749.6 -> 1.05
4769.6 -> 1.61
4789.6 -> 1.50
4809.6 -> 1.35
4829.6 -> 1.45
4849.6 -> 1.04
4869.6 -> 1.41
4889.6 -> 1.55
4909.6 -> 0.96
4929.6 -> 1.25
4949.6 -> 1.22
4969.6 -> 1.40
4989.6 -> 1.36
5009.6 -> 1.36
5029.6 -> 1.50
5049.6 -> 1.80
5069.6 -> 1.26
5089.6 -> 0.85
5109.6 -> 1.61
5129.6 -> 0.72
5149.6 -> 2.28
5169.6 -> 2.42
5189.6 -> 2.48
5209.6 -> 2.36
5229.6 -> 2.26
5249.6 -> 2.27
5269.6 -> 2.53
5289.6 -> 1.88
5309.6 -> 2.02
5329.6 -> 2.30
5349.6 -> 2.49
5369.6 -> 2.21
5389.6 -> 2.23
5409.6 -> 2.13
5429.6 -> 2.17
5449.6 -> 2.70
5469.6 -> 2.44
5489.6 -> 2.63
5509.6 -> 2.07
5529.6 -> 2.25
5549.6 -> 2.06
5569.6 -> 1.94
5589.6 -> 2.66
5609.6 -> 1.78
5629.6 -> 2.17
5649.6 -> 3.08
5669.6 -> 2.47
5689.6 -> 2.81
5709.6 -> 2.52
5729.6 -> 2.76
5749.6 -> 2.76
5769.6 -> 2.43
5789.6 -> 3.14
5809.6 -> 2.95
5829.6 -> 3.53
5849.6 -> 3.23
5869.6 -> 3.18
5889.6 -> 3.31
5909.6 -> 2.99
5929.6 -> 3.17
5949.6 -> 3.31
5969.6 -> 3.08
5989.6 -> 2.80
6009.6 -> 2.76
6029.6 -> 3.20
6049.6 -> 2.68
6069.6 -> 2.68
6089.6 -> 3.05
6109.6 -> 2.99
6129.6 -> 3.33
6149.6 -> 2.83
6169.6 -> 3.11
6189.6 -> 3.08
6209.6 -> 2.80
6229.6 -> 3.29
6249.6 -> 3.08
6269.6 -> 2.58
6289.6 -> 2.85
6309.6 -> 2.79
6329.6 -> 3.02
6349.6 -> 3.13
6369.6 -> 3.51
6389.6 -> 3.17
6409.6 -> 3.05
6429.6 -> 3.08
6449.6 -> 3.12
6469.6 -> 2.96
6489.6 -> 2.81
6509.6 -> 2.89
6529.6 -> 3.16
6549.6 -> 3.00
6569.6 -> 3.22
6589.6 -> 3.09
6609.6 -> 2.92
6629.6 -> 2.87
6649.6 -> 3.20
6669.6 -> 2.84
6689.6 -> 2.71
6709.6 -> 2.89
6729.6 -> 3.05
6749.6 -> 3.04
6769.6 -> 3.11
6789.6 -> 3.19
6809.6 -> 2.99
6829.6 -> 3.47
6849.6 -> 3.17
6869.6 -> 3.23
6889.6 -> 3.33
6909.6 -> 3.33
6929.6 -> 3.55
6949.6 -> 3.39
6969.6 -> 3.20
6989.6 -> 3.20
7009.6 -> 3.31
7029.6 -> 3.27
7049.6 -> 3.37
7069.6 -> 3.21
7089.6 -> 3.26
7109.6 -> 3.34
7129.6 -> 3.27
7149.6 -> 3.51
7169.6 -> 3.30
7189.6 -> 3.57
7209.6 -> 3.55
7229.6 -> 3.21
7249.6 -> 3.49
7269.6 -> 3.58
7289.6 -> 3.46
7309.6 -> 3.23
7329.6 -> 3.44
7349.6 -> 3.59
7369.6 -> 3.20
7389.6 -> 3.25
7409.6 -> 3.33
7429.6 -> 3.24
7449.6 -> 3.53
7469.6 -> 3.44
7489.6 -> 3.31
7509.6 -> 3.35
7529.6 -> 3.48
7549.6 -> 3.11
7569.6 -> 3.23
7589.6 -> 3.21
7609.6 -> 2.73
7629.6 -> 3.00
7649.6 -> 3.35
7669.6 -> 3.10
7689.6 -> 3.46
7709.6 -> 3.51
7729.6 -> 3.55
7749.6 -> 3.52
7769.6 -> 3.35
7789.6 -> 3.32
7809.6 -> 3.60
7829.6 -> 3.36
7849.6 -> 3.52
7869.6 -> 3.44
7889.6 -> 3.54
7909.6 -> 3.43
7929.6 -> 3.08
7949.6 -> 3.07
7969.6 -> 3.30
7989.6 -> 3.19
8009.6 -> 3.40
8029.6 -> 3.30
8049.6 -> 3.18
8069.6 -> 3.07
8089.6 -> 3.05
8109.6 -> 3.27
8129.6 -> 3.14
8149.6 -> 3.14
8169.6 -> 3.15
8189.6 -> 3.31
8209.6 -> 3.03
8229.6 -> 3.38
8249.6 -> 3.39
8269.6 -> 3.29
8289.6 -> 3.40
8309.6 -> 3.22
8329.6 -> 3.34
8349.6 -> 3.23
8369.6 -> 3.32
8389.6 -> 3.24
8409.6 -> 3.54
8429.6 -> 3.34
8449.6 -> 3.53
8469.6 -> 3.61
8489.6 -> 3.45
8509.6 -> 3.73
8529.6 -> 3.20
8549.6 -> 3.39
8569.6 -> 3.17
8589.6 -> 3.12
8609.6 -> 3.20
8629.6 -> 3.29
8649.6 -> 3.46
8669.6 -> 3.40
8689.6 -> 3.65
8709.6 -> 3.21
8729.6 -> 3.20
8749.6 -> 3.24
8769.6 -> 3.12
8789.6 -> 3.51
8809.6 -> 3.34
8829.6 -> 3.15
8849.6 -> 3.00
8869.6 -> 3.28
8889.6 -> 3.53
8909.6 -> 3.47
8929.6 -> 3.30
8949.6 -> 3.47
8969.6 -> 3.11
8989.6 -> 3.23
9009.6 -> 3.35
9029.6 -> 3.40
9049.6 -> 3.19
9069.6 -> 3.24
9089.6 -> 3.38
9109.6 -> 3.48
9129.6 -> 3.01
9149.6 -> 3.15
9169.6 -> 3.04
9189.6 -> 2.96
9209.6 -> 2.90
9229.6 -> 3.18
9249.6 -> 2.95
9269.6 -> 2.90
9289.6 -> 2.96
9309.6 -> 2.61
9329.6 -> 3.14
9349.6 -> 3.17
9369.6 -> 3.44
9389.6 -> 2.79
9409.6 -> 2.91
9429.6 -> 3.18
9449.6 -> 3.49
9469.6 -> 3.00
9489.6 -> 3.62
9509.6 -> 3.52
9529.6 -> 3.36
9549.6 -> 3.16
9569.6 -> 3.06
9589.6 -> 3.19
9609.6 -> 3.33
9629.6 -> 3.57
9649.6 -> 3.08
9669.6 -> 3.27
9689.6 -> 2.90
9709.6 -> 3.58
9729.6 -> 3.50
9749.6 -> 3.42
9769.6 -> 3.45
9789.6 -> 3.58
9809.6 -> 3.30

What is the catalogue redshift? 0.29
